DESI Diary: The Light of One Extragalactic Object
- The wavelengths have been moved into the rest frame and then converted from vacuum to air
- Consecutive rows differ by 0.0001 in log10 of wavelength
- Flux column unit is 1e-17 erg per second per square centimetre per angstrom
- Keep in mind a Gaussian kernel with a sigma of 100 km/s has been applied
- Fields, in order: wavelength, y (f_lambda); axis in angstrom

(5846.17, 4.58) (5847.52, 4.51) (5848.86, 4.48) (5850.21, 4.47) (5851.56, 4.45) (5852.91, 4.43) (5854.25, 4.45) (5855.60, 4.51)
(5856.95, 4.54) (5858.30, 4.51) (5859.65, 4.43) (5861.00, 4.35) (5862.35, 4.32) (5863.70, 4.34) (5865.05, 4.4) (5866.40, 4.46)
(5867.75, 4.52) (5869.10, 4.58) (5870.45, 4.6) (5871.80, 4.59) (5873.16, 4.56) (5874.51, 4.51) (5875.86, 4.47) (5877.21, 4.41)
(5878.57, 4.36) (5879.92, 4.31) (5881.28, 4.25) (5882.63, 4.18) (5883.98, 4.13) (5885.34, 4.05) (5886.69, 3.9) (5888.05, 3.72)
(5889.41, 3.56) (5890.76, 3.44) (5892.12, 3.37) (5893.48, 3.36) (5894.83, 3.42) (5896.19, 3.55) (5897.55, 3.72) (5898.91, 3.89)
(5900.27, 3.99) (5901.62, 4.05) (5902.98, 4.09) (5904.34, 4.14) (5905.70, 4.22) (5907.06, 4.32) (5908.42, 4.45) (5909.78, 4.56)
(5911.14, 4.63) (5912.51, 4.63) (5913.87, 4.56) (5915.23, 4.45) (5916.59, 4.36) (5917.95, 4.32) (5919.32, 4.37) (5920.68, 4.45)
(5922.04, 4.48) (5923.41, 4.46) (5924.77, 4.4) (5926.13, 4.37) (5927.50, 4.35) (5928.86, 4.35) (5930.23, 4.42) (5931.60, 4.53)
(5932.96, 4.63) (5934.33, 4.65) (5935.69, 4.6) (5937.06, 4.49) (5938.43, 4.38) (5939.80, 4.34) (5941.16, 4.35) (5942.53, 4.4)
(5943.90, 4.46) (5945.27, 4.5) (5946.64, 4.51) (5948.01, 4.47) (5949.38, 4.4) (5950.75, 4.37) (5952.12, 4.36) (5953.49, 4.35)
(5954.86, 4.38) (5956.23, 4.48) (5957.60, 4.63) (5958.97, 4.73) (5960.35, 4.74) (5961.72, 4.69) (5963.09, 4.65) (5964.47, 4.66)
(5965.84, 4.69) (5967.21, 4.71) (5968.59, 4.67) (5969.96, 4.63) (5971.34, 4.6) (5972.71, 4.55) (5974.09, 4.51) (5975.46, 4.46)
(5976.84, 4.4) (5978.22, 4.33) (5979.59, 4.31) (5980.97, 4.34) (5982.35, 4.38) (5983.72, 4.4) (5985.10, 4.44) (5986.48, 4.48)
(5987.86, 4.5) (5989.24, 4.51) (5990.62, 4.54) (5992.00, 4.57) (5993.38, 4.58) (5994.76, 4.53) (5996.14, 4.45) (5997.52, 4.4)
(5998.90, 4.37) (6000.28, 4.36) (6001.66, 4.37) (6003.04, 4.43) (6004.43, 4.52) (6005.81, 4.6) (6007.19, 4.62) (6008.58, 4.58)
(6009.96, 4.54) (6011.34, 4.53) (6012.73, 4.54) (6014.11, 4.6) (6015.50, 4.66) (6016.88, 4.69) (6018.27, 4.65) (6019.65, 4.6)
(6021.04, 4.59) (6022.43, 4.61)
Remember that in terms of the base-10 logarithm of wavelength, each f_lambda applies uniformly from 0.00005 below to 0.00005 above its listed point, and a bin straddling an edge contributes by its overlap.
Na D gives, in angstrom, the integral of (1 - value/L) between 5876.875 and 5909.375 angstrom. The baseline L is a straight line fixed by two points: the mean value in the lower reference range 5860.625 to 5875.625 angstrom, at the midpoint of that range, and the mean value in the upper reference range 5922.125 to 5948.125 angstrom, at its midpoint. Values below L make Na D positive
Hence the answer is 3.8 angstrom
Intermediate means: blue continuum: 4.48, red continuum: 4.46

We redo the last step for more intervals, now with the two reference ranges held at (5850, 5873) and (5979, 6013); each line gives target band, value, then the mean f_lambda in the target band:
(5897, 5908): 1.0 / 4.07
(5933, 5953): 0.1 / 4.45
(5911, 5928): 0.1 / 4.44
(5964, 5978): -0.3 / 4.58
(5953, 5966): -0.4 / 4.6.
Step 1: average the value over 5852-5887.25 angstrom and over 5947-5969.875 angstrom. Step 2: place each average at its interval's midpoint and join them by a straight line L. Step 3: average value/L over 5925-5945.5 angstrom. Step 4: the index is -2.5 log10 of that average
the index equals 0.016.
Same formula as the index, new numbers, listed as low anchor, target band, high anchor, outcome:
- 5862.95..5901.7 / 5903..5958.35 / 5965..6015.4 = -0.04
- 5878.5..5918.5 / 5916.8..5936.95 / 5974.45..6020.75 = -0.07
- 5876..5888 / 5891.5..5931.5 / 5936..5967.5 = 0.03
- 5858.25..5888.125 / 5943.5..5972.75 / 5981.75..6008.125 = -0.03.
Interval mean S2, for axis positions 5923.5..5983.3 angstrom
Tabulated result 4.49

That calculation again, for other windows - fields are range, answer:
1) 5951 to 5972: 4.59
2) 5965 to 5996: 4.51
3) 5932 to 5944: 4.48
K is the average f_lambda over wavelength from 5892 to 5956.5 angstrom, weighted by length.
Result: 4.31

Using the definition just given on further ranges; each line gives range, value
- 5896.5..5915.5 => 4.25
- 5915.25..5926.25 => 4.41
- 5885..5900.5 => 3.65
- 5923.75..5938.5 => 4.47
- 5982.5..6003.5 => 4.46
